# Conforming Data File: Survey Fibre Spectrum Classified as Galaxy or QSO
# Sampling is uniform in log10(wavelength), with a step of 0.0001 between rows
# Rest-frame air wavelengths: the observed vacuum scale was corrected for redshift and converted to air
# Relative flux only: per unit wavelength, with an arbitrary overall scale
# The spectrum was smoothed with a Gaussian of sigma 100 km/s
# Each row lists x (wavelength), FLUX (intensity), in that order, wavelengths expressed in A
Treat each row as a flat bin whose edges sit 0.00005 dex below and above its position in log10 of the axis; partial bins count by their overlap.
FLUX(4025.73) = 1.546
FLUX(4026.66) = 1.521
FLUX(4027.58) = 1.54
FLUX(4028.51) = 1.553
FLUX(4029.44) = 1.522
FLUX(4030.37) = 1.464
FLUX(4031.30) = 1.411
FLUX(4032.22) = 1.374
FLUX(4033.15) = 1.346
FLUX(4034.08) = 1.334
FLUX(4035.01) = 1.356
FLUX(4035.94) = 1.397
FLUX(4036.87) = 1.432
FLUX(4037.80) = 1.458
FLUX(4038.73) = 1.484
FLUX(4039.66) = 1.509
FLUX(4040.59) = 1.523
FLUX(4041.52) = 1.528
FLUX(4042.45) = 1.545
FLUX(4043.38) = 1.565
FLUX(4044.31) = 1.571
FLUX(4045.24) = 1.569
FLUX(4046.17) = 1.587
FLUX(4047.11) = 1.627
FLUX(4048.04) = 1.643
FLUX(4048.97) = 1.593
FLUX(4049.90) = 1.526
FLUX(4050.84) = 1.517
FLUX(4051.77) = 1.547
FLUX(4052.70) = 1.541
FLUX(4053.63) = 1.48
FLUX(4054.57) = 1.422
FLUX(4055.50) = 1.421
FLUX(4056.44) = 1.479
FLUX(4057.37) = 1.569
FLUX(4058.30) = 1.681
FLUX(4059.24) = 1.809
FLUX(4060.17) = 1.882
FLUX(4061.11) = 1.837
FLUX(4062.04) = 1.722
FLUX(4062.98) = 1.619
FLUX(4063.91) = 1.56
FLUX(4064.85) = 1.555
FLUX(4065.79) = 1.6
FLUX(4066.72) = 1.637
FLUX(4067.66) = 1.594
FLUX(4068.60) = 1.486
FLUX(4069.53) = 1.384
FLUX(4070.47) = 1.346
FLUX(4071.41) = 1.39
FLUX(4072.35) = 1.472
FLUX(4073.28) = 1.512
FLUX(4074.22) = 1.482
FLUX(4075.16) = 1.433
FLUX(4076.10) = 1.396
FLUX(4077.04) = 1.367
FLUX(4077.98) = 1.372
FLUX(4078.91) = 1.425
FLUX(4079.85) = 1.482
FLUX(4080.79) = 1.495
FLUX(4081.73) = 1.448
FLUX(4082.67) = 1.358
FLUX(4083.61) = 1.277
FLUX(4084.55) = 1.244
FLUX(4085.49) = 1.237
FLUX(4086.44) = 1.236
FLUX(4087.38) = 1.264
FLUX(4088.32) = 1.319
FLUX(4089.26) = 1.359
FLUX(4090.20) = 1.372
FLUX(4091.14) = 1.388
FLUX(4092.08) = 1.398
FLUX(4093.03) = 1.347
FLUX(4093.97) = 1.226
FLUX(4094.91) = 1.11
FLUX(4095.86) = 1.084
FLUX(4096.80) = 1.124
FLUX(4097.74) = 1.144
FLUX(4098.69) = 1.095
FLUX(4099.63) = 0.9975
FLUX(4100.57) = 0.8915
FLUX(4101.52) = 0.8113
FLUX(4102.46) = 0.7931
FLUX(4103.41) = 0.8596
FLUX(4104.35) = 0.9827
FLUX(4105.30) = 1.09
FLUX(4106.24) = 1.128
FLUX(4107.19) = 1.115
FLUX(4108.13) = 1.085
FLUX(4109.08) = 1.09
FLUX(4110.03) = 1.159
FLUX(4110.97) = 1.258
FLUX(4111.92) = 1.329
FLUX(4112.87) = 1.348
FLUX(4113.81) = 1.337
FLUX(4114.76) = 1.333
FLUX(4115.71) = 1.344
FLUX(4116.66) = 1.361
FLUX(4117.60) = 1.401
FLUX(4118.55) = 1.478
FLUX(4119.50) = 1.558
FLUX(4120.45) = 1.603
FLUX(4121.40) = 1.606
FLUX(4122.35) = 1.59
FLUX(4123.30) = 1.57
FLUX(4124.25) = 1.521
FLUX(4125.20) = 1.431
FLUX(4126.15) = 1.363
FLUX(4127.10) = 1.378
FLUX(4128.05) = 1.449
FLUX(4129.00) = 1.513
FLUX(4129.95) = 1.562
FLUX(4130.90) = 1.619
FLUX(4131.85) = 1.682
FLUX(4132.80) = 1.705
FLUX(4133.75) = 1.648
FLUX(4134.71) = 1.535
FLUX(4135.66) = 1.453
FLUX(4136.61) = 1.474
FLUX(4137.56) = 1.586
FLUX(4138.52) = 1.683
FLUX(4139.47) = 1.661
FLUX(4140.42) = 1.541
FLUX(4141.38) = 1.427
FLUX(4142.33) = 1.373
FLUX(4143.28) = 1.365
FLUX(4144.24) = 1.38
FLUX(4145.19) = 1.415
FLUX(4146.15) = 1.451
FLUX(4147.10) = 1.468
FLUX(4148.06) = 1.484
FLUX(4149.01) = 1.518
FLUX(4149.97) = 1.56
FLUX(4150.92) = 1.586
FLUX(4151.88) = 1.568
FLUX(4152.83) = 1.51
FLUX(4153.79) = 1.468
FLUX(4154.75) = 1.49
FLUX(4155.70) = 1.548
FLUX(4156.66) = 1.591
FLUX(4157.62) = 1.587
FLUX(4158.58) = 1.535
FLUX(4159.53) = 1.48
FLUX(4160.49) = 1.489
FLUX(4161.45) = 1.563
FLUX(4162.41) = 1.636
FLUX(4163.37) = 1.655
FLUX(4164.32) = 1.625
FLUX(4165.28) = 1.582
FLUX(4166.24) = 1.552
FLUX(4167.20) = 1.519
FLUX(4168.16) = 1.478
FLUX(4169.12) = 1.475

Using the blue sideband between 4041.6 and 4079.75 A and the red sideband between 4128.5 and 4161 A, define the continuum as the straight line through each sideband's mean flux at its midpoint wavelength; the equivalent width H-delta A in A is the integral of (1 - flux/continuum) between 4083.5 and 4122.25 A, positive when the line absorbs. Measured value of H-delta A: 7.8 A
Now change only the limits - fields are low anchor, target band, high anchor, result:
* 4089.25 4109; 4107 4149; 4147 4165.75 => -3.9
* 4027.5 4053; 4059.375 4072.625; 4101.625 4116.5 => -2.1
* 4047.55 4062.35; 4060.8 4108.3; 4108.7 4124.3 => 6.3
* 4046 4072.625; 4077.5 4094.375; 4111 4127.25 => 1.8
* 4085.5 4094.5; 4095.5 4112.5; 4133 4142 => 4.0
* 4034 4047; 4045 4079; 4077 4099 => -3.3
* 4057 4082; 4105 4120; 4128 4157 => 2.5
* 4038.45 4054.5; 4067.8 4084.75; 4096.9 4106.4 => -2.4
